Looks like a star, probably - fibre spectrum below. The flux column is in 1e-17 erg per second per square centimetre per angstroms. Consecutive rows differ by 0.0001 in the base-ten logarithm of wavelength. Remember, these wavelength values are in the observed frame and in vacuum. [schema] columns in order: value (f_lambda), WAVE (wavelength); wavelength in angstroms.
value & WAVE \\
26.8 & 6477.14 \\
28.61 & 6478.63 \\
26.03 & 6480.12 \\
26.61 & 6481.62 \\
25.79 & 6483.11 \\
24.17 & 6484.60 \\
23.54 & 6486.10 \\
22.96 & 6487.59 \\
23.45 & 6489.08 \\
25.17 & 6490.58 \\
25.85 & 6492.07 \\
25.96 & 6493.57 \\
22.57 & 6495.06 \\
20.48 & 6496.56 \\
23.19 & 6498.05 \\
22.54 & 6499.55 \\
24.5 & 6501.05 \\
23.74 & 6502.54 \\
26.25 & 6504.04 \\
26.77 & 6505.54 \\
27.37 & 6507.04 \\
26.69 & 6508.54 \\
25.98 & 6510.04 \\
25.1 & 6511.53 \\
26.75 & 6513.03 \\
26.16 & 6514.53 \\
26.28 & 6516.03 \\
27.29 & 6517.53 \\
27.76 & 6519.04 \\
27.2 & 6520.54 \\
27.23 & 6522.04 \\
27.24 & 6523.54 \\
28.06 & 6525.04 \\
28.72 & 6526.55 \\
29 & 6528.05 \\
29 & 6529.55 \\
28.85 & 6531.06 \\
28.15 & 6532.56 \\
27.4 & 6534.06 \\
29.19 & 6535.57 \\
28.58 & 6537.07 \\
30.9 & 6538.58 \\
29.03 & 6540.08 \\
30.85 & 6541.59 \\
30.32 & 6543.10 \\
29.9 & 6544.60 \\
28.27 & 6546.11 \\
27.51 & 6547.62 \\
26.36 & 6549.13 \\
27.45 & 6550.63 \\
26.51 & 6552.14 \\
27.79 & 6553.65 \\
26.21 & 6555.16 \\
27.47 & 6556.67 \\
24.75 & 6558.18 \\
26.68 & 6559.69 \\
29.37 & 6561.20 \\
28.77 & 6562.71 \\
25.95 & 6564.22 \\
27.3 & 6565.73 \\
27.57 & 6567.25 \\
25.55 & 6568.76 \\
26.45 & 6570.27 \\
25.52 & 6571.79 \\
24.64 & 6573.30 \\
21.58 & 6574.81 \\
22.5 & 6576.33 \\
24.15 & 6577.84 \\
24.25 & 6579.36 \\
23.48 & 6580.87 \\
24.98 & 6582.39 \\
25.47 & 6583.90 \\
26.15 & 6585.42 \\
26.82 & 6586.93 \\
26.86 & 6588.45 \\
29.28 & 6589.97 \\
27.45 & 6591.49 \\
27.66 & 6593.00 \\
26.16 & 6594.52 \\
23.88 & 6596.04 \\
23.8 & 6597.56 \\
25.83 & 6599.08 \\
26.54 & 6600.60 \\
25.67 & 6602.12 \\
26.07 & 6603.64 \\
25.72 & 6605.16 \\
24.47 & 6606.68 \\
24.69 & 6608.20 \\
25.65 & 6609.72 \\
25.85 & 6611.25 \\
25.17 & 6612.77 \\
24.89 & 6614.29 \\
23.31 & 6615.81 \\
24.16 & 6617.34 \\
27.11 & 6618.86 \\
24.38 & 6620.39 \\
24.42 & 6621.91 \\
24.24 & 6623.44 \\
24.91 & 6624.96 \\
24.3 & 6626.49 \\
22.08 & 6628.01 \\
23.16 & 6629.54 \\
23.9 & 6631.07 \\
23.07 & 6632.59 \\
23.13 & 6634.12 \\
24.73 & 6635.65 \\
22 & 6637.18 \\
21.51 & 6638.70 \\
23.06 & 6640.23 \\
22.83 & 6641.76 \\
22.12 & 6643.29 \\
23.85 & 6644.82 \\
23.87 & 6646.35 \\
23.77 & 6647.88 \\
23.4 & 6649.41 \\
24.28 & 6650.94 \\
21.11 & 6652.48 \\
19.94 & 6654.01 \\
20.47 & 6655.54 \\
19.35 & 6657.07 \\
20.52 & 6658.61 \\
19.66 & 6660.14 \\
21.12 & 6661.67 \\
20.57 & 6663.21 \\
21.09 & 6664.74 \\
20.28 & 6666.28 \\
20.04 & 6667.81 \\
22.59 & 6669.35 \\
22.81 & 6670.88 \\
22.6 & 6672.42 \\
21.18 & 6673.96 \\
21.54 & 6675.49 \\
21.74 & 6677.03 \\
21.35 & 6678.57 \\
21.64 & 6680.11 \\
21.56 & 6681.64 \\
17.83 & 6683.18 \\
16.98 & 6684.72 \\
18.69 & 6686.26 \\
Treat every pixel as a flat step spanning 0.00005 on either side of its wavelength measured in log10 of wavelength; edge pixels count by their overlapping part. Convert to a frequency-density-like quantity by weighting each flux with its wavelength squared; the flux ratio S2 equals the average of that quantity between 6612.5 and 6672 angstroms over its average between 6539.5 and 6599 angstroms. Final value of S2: 0.88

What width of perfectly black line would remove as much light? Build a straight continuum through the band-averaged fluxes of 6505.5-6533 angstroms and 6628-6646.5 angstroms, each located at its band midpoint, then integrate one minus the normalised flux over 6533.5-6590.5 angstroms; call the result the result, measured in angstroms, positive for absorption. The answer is -2.4 angstroms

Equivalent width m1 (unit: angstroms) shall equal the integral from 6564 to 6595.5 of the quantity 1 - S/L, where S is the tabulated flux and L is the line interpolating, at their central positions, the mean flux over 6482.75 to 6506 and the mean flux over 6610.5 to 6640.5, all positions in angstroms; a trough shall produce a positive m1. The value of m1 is -2.2 angstroms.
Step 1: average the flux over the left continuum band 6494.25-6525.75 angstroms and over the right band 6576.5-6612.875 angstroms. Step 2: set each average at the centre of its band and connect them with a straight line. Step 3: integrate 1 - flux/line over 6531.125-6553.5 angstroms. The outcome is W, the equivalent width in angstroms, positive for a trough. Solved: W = -2.6 angstroms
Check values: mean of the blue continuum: 25.7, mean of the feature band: 28.6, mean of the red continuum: 25.6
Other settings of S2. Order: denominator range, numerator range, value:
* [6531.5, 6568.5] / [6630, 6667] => 0.81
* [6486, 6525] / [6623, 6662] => 0.93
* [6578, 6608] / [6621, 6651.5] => 0.92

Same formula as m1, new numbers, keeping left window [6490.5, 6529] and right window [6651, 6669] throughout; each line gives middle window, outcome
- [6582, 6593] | -1.7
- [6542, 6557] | -2.0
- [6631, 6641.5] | -0.8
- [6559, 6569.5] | -1.5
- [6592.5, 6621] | -3.6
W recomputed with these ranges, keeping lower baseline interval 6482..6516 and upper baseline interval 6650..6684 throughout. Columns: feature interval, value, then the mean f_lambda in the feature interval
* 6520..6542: -4.1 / 28.6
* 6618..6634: -1.6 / 24.1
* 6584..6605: -3.3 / 26.3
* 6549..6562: -1.9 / 27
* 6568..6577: -0.5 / 24.4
